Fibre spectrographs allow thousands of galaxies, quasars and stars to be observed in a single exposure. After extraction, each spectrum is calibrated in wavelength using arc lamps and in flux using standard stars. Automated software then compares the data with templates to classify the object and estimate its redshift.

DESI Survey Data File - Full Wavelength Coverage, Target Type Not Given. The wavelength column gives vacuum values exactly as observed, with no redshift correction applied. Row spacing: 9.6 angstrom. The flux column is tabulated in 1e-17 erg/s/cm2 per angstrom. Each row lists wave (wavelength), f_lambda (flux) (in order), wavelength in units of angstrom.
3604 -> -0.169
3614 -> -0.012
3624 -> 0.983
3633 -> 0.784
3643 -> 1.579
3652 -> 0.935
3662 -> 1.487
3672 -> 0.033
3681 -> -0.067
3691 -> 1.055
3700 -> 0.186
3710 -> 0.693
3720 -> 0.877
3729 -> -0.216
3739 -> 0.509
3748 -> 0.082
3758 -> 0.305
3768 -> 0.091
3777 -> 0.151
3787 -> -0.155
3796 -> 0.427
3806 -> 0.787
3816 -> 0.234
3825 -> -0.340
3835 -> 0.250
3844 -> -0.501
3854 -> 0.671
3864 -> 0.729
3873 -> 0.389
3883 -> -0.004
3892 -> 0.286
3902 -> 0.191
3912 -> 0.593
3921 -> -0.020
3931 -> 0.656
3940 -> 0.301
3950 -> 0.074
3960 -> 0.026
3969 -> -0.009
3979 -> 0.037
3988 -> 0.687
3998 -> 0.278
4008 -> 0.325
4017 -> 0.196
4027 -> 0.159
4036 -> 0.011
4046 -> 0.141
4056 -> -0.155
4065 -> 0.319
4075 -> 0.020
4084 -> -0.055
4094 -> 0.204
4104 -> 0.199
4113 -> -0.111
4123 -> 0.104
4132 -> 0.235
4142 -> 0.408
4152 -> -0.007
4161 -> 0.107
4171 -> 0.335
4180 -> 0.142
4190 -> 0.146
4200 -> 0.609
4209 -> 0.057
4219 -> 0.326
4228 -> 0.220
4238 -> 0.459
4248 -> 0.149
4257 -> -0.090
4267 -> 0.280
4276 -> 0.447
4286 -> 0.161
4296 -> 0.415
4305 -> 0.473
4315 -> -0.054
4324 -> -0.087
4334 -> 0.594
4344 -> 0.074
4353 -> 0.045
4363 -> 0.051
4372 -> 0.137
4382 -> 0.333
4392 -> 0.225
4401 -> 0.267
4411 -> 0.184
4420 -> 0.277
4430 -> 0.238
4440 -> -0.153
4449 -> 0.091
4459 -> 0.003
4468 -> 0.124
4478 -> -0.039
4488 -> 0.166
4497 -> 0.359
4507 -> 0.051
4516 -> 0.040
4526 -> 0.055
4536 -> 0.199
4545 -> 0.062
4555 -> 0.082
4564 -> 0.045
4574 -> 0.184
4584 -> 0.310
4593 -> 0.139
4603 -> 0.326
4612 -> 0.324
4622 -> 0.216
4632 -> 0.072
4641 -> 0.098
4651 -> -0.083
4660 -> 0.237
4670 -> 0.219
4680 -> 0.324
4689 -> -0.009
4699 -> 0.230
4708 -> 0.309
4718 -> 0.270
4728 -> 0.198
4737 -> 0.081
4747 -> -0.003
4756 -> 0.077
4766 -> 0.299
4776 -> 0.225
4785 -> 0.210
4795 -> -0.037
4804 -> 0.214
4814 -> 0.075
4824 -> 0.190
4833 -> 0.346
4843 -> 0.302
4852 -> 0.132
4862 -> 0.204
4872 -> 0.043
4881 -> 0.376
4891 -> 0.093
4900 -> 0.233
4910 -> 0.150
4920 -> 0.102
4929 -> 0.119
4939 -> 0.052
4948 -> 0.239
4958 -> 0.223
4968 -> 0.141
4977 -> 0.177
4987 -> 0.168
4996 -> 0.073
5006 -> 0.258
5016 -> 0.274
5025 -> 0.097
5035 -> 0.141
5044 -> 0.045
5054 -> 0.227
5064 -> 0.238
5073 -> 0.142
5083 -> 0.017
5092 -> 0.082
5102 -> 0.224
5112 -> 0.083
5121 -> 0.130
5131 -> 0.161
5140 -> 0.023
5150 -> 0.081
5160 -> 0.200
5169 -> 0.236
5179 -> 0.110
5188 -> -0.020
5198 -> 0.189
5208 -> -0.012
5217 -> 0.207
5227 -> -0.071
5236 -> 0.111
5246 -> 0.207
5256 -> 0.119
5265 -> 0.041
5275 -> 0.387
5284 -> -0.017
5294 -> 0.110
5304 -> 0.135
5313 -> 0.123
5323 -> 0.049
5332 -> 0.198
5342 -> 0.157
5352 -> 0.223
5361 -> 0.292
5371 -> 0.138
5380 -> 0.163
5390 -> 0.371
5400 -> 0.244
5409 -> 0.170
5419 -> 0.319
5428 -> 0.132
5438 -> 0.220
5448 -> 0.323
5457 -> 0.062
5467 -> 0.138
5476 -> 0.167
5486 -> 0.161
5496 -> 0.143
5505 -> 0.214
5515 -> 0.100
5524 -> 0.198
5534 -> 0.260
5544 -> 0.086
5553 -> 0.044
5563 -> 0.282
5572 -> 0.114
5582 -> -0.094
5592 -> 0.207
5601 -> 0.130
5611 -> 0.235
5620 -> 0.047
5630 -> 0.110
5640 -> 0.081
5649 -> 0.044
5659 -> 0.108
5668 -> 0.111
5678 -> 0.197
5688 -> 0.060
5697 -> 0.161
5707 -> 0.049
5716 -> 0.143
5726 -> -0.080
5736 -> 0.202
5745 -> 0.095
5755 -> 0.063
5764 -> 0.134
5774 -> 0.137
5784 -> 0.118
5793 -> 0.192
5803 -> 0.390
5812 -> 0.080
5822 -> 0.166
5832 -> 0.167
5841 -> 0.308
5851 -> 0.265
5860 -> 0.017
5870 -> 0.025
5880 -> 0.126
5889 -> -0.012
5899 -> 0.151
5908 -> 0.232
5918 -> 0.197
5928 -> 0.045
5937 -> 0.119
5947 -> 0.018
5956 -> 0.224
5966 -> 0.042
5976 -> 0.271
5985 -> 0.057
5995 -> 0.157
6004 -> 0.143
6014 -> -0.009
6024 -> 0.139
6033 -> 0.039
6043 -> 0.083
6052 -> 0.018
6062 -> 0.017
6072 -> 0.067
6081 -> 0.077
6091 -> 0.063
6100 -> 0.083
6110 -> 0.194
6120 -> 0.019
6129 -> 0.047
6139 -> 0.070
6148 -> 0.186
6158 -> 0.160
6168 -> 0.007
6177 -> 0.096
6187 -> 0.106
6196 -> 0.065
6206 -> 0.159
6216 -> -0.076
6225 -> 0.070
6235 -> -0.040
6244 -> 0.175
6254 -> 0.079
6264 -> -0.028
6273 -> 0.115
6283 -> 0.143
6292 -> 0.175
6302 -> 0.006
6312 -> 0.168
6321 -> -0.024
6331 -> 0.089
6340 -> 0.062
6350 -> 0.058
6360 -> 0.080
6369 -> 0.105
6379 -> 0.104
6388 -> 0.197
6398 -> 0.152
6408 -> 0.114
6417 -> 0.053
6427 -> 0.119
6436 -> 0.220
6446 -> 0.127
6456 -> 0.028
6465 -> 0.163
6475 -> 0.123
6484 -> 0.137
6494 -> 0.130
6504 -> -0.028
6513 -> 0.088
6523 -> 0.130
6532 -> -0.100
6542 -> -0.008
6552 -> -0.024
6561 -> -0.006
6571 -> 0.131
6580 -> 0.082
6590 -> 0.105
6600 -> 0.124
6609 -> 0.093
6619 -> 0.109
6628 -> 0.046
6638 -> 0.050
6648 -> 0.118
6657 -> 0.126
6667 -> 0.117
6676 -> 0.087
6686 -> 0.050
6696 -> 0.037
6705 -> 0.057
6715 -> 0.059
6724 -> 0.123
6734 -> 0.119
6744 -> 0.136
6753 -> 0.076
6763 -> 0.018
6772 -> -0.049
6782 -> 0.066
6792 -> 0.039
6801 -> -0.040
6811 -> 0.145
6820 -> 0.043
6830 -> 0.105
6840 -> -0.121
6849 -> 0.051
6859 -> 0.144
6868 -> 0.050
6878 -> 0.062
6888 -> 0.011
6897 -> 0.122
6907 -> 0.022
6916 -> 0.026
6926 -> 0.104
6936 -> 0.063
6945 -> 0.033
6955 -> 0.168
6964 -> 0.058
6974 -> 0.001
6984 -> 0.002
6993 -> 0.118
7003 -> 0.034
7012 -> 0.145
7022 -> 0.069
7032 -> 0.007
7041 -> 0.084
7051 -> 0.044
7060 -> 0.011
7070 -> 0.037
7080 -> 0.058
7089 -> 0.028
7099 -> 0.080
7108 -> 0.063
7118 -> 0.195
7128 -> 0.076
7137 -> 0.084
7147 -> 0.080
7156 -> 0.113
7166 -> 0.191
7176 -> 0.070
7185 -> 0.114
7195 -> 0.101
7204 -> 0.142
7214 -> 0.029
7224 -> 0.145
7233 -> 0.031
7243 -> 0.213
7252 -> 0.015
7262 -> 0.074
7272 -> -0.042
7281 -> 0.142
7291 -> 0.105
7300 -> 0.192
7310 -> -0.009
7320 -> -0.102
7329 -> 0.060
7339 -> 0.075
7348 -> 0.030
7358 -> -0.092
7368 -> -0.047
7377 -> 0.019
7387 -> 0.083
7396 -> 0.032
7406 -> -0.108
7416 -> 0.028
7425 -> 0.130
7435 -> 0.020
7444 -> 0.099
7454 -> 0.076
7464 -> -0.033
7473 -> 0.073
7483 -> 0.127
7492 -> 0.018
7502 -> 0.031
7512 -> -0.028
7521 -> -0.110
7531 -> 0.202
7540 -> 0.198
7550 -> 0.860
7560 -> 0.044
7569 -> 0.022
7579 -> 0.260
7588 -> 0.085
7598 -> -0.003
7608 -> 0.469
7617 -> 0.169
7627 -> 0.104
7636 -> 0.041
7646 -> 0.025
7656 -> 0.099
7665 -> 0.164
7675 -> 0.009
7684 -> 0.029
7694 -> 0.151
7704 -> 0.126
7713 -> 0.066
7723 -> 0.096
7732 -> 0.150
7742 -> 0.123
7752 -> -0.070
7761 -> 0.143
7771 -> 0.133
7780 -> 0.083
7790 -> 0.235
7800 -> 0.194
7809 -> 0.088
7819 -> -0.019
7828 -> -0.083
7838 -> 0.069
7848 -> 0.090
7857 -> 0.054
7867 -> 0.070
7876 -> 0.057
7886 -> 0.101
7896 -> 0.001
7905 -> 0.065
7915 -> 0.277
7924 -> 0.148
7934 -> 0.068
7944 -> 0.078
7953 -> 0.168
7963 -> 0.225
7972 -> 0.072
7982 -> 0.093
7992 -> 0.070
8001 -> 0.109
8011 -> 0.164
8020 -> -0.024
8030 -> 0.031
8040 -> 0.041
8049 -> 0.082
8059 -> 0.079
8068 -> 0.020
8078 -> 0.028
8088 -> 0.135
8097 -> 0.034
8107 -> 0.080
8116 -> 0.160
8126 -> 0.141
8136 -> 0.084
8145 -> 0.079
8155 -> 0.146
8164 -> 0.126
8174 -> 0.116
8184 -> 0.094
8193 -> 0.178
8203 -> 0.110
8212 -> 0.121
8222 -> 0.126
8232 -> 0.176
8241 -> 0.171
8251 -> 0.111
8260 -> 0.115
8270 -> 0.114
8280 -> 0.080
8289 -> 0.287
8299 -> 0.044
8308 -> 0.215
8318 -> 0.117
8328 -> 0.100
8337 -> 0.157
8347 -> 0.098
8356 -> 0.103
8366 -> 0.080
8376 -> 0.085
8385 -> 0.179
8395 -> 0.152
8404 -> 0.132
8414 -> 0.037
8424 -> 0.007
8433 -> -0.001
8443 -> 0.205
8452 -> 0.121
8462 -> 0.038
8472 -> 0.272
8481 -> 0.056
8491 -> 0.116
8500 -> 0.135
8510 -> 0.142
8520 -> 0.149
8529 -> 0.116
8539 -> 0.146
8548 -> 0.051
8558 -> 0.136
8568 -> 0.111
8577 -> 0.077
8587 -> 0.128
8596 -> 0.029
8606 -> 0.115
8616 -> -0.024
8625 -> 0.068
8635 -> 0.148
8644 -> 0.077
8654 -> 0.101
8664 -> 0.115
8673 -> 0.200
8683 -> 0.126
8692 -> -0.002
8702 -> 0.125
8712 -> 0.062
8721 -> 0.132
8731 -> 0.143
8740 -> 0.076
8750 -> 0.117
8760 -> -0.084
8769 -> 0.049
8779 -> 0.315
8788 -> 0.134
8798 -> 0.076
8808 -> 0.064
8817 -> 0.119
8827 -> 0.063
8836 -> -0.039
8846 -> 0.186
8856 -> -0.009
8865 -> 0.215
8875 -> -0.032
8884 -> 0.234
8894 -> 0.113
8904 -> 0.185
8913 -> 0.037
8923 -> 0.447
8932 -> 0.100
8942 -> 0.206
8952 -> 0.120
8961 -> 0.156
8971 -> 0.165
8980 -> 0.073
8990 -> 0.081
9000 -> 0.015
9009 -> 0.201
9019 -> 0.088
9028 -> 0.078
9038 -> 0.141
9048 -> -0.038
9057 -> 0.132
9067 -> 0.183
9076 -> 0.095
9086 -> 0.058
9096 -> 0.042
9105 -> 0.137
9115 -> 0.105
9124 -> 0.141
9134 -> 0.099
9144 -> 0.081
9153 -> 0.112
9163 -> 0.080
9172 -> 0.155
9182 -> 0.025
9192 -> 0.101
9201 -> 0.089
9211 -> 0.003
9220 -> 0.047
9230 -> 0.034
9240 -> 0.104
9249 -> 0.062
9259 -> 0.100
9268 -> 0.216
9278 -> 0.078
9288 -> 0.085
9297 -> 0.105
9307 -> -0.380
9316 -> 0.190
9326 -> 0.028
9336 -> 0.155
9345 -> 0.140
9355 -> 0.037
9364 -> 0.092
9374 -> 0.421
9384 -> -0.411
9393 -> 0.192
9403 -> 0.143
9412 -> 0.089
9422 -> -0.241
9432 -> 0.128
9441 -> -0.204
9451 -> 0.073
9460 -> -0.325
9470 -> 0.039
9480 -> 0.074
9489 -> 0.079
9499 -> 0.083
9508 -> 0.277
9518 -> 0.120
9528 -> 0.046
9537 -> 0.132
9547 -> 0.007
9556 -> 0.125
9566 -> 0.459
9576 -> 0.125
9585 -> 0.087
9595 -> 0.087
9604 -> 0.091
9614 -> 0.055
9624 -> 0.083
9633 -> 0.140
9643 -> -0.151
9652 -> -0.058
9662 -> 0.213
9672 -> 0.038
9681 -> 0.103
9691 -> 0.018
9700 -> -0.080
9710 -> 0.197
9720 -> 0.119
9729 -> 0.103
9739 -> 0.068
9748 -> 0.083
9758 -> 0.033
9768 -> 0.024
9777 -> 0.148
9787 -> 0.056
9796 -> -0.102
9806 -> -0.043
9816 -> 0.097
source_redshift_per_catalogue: 1.025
